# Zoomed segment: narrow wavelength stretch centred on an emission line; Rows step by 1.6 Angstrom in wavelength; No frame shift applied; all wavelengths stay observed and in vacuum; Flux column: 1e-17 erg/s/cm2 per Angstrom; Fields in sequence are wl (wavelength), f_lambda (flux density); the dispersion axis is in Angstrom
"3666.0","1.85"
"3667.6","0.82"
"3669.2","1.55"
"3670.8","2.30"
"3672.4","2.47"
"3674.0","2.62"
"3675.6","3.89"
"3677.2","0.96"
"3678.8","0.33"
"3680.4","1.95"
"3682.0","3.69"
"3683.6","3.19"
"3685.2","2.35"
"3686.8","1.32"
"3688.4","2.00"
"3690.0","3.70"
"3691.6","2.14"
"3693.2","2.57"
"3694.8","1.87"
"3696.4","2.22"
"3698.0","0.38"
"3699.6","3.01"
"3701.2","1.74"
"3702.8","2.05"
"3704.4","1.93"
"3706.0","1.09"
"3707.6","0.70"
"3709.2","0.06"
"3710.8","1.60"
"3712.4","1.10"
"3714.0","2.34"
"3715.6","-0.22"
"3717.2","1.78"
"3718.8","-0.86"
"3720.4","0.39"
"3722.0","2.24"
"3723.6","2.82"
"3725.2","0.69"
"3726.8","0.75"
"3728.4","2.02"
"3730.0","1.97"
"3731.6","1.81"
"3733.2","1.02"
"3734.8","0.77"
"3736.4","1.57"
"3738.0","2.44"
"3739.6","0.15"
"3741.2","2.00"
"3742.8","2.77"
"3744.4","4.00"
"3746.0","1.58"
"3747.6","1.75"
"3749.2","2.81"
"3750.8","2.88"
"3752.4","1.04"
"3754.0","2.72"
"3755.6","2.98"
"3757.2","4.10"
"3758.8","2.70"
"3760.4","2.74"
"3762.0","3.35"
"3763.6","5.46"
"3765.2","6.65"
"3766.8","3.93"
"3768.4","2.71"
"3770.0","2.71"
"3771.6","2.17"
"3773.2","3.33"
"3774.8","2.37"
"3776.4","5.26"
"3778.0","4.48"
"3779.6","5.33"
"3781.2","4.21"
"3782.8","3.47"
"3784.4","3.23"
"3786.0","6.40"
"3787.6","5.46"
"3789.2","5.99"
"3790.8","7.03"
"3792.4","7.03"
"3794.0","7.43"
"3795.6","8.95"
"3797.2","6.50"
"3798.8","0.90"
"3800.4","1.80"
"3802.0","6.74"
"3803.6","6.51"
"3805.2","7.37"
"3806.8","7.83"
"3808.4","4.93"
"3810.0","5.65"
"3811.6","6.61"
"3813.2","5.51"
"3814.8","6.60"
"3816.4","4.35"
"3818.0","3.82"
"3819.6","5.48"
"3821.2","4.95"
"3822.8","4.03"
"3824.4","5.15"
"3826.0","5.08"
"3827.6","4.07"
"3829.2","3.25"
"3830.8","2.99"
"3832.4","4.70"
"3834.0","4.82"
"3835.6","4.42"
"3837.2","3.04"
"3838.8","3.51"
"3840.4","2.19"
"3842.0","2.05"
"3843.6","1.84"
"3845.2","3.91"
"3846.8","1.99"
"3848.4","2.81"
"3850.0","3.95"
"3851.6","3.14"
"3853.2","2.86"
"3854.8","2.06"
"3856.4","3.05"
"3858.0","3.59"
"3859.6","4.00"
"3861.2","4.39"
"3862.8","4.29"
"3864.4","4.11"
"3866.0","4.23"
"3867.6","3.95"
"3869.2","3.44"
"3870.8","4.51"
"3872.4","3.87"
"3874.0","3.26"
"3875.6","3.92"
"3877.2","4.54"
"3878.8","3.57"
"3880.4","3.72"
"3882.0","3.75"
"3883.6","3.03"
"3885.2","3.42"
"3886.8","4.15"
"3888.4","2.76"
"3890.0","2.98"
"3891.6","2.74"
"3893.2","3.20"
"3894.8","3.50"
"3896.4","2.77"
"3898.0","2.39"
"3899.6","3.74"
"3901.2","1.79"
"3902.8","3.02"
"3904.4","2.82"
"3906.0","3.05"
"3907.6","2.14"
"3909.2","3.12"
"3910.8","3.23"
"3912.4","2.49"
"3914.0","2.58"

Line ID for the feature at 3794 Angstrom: Lyman alpha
